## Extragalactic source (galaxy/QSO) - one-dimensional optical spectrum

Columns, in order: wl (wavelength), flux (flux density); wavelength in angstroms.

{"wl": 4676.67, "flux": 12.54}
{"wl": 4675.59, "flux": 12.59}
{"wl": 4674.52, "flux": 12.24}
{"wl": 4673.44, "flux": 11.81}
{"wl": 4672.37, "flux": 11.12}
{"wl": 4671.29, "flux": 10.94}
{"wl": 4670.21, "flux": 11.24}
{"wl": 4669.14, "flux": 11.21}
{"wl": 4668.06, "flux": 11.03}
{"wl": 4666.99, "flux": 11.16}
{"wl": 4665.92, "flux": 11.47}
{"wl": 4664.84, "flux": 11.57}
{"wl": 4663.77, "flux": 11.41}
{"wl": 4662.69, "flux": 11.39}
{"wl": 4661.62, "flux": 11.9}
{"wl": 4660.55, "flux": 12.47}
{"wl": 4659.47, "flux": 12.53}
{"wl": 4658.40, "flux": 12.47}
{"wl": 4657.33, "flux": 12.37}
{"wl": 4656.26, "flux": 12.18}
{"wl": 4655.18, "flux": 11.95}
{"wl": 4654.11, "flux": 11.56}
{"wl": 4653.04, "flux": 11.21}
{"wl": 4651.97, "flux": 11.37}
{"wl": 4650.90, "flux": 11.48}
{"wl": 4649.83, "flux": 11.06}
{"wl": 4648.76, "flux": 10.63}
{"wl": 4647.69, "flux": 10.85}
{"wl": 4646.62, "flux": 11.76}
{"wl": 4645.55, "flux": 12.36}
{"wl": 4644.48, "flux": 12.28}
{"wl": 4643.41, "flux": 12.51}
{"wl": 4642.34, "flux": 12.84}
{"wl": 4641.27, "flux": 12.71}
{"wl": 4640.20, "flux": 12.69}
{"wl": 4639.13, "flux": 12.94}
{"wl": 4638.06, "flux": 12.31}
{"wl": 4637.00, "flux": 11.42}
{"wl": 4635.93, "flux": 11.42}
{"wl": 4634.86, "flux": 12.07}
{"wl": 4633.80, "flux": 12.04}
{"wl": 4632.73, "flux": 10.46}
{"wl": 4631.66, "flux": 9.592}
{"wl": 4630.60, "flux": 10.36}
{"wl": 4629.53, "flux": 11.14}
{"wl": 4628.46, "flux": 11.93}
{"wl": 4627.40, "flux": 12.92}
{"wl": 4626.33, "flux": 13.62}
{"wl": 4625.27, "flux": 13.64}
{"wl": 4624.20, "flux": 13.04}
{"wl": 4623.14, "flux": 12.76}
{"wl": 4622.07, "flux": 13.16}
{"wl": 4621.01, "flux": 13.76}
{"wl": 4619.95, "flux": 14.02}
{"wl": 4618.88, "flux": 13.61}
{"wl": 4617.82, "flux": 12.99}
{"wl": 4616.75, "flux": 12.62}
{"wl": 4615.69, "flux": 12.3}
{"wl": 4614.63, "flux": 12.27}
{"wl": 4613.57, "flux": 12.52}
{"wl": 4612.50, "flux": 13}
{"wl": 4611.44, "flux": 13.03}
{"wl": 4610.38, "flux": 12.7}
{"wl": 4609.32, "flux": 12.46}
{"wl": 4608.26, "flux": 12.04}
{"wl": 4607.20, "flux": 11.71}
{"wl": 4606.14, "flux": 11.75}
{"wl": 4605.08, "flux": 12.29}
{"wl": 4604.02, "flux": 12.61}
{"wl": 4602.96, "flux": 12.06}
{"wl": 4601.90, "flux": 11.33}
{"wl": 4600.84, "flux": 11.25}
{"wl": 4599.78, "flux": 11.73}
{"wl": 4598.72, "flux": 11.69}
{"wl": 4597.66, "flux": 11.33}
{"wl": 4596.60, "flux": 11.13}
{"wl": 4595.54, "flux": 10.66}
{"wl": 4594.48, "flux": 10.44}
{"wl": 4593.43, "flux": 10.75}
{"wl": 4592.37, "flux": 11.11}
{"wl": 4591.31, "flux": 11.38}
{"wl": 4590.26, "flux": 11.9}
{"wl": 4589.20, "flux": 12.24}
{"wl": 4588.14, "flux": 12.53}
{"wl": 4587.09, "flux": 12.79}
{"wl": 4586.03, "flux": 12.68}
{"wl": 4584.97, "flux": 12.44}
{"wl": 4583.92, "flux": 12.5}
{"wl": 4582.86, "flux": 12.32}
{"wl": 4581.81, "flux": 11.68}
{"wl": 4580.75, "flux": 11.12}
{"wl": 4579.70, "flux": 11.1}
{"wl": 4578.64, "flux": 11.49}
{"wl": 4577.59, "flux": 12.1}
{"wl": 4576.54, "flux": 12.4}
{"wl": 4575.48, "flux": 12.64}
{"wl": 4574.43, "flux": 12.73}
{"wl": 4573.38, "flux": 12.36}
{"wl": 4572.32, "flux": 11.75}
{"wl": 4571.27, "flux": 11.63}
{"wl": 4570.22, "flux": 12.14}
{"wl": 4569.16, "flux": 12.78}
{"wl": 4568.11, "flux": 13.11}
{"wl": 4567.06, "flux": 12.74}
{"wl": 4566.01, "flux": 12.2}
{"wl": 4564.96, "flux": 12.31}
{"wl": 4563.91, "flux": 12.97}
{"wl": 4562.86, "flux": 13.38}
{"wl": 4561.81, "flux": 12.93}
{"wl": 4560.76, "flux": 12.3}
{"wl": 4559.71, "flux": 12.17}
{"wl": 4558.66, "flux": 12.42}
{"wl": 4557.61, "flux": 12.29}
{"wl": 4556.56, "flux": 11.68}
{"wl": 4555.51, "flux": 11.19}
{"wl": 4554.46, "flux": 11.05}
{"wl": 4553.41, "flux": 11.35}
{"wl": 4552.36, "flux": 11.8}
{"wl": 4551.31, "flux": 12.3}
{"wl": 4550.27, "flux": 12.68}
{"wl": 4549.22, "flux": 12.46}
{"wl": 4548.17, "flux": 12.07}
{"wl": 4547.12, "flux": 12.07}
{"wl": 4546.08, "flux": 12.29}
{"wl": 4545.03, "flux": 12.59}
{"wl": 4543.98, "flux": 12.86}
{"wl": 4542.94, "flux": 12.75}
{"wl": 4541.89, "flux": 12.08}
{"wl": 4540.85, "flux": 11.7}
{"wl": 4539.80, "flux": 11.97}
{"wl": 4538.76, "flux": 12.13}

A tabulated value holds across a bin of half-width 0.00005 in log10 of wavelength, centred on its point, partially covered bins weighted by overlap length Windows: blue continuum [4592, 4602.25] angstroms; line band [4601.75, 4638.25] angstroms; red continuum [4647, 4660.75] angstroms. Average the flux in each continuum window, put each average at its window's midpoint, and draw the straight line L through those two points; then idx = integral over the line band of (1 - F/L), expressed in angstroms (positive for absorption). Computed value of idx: -3.1 angstroms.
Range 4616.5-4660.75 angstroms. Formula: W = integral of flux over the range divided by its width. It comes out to 12.2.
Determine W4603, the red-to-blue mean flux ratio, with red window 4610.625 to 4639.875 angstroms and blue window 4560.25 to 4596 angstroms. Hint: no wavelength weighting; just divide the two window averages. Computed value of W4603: 1.0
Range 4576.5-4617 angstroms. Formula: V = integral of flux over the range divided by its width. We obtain 11.9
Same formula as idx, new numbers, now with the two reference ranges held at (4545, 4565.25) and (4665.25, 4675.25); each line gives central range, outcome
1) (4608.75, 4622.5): -1.4 angstroms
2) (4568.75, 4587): -0.1 angstroms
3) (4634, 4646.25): -0.7 angstroms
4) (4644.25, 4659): -0.2 angstroms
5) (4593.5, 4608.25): 0.4 angstroms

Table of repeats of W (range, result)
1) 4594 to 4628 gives 12.4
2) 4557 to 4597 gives 12.1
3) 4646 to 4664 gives 11.7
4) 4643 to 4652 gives 11.6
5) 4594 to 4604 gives 11.4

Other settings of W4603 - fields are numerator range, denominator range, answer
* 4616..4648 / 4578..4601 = 1.06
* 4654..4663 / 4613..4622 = 0.93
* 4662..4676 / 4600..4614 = 0.94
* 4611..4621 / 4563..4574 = 1.04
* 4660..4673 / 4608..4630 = 0.89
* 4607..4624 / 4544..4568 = 1.05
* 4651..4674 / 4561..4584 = 0.95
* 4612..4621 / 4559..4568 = 1.02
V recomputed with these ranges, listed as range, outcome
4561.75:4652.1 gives 12.1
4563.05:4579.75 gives 12.3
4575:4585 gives 12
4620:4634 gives 12.3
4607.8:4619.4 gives 12.7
